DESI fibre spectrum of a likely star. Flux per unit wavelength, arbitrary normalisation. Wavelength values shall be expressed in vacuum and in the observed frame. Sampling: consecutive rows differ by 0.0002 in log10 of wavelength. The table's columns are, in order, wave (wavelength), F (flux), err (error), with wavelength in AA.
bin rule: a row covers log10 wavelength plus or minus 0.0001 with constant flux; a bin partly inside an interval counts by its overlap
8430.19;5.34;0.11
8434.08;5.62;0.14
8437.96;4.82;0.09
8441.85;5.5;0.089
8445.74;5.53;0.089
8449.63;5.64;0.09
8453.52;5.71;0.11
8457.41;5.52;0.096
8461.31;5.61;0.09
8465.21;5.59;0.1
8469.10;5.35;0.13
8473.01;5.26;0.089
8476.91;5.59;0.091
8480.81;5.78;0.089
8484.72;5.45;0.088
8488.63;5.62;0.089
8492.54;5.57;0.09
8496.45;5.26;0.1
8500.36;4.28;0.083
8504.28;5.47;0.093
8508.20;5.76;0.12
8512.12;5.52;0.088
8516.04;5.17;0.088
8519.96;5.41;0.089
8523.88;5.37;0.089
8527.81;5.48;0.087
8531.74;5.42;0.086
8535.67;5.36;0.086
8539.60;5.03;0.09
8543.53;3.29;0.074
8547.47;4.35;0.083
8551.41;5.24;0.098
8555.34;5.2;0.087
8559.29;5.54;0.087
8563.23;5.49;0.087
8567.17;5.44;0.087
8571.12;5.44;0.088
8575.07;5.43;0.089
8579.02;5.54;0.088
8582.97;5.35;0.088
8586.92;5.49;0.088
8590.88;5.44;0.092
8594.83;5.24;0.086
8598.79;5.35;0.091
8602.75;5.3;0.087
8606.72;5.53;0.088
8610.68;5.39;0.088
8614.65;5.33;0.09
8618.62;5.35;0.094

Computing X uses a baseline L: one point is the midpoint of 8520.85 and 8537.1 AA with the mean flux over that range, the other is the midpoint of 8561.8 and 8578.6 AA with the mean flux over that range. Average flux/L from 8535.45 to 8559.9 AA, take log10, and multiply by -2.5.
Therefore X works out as 0.138 mag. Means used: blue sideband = 5.41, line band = 4.78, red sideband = 5.46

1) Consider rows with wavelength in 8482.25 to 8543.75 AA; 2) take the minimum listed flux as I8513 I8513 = 3.29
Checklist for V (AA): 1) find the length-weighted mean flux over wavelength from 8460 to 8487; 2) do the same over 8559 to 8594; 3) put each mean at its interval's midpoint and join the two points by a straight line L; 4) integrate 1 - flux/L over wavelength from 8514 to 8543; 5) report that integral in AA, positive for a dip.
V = 1.4 AA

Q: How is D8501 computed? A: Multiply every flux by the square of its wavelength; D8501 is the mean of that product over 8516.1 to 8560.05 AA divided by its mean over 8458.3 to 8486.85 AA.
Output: 0.93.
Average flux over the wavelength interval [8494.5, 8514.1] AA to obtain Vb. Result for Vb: 5.26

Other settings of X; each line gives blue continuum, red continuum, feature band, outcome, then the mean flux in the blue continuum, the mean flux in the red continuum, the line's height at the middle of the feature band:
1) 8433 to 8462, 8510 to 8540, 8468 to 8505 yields 0.013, 5.49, 5.36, 5.42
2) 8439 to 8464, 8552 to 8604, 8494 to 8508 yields 0.077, 5.56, 5.4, 5.5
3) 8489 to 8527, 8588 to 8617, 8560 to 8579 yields -0.022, 5.33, 5.37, 5.36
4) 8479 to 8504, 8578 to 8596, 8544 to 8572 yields 0.054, 5.33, 5.42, 5.39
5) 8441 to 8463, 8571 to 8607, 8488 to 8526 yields 0.036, 5.59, 5.4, 5.51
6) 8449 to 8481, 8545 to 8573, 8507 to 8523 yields -0.016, 5.55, 5.21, 5.37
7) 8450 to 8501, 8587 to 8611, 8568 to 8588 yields -0.010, 5.47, 5.38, 5.4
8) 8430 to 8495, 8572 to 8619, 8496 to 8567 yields 0.061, 5.5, 5.4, 5.45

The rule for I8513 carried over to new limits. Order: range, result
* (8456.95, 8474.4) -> 5.26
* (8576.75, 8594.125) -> 5.35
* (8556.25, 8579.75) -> 5.43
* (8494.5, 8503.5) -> 4.28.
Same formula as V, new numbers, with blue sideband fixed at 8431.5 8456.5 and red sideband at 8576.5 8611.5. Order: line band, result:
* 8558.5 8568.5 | -0.1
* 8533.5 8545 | 1.7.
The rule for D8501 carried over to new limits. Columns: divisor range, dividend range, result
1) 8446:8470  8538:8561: 0.87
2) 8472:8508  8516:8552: 0.94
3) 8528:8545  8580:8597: 1.12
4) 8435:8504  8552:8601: 1.02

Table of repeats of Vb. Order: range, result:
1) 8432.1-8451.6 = 5.42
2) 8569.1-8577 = 5.43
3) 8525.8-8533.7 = 5.45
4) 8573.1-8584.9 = 5.44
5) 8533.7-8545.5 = 4.56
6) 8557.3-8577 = 5.47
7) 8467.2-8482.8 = 5.49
